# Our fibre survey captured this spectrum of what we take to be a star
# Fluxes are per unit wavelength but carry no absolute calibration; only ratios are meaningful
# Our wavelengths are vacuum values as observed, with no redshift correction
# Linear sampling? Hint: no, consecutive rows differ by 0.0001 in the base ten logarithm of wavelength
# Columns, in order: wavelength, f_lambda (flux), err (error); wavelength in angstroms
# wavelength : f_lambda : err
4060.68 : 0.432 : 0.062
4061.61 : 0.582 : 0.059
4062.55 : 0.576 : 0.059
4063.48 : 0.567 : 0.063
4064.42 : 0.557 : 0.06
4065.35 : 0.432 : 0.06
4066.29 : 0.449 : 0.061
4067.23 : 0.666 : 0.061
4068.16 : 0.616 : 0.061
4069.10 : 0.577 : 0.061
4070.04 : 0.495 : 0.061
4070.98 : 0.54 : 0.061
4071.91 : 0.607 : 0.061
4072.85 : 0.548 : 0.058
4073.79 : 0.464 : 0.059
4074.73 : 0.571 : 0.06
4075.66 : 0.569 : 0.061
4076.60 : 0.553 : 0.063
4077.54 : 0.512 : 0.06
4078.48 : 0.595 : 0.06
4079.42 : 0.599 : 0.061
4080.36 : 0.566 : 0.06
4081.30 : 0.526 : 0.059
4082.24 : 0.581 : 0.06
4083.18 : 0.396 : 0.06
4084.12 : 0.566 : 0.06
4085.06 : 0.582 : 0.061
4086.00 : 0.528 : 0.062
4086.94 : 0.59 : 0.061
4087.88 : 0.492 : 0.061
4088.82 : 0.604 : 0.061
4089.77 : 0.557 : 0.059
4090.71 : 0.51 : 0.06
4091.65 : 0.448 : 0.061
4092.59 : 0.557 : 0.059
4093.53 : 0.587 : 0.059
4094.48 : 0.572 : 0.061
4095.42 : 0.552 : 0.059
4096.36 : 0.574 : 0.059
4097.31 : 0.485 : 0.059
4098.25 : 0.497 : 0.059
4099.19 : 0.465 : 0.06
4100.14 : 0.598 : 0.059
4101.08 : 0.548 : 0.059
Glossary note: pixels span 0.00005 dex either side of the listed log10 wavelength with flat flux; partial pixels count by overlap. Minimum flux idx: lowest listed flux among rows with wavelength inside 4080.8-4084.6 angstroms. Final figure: 0.396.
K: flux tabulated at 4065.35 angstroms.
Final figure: 0.432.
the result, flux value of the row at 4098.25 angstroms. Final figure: 0.497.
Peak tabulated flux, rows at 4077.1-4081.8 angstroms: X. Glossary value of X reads 0.599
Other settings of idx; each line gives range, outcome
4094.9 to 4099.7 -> 0.465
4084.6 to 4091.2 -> 0.492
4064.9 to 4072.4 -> 0.432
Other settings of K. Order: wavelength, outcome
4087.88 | 0.492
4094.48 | 0.572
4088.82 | 0.604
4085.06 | 0.582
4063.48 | 0.567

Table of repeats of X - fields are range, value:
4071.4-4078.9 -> 0.607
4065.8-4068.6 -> 0.666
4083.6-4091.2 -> 0.604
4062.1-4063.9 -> 0.576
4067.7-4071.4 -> 0.616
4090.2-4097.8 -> 0.587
